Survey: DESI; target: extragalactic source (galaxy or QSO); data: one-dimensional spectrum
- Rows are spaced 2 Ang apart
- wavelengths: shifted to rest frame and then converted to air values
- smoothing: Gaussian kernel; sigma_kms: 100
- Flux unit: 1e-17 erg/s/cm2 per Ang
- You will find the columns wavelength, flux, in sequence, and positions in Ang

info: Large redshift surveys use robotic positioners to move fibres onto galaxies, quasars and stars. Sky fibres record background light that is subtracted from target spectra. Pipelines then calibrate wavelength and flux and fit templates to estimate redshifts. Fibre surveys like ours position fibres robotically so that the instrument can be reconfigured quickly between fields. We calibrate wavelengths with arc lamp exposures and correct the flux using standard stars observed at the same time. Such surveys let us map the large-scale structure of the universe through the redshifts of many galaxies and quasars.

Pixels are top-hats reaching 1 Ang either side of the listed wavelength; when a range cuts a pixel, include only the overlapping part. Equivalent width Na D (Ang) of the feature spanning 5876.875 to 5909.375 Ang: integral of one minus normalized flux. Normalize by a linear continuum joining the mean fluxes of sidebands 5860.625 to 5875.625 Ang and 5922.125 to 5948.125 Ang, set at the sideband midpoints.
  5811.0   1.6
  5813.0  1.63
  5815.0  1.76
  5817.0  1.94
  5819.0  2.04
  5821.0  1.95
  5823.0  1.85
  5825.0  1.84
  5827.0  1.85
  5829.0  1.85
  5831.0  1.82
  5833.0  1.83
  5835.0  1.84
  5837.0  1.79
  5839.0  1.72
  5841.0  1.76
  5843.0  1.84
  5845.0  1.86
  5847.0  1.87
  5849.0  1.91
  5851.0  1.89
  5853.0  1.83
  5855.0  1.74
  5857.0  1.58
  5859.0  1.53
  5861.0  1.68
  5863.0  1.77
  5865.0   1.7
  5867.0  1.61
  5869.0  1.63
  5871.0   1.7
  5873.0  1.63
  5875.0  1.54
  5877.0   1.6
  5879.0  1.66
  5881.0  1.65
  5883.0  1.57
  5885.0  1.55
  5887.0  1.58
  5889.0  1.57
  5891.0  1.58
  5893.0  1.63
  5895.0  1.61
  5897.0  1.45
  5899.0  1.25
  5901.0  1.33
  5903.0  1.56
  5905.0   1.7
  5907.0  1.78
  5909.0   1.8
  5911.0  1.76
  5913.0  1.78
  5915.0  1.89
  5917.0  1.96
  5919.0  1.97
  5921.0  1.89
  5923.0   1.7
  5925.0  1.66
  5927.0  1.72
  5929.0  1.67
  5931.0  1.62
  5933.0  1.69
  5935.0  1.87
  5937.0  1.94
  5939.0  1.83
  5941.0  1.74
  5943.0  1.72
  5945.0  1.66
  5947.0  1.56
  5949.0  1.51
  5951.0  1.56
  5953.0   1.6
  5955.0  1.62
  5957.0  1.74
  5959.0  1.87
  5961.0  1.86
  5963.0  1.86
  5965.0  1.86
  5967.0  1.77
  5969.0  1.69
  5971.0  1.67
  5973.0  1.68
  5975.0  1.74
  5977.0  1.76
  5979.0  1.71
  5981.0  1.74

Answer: 2.1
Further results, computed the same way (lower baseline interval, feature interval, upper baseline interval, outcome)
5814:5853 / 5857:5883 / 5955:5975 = 2.7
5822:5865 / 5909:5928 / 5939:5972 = -0.8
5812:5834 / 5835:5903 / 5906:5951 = 5.8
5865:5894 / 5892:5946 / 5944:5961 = -2.5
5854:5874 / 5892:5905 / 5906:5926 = 2.0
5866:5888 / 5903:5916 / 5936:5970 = -0.8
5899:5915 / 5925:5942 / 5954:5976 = -0.5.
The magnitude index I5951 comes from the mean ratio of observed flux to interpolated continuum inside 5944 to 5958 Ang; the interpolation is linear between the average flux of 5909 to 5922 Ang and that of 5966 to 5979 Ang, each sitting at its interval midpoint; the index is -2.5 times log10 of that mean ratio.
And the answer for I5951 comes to 0.11 mag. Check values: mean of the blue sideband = 1.87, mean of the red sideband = 1.72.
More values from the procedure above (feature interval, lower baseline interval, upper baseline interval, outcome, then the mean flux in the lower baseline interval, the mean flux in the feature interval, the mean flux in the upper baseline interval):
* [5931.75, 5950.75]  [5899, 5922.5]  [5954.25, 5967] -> 0.04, 1.74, 1.72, 1.8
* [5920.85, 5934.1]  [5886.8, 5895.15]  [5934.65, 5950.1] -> -0.01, 1.59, 1.7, 1.72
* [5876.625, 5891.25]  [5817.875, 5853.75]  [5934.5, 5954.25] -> 0.12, 1.85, 1.6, 1.69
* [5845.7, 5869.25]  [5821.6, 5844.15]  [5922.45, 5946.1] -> 0.04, 1.82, 1.73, 1.73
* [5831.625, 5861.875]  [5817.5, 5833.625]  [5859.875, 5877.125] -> -0.01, 1.88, 1.78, 1.65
